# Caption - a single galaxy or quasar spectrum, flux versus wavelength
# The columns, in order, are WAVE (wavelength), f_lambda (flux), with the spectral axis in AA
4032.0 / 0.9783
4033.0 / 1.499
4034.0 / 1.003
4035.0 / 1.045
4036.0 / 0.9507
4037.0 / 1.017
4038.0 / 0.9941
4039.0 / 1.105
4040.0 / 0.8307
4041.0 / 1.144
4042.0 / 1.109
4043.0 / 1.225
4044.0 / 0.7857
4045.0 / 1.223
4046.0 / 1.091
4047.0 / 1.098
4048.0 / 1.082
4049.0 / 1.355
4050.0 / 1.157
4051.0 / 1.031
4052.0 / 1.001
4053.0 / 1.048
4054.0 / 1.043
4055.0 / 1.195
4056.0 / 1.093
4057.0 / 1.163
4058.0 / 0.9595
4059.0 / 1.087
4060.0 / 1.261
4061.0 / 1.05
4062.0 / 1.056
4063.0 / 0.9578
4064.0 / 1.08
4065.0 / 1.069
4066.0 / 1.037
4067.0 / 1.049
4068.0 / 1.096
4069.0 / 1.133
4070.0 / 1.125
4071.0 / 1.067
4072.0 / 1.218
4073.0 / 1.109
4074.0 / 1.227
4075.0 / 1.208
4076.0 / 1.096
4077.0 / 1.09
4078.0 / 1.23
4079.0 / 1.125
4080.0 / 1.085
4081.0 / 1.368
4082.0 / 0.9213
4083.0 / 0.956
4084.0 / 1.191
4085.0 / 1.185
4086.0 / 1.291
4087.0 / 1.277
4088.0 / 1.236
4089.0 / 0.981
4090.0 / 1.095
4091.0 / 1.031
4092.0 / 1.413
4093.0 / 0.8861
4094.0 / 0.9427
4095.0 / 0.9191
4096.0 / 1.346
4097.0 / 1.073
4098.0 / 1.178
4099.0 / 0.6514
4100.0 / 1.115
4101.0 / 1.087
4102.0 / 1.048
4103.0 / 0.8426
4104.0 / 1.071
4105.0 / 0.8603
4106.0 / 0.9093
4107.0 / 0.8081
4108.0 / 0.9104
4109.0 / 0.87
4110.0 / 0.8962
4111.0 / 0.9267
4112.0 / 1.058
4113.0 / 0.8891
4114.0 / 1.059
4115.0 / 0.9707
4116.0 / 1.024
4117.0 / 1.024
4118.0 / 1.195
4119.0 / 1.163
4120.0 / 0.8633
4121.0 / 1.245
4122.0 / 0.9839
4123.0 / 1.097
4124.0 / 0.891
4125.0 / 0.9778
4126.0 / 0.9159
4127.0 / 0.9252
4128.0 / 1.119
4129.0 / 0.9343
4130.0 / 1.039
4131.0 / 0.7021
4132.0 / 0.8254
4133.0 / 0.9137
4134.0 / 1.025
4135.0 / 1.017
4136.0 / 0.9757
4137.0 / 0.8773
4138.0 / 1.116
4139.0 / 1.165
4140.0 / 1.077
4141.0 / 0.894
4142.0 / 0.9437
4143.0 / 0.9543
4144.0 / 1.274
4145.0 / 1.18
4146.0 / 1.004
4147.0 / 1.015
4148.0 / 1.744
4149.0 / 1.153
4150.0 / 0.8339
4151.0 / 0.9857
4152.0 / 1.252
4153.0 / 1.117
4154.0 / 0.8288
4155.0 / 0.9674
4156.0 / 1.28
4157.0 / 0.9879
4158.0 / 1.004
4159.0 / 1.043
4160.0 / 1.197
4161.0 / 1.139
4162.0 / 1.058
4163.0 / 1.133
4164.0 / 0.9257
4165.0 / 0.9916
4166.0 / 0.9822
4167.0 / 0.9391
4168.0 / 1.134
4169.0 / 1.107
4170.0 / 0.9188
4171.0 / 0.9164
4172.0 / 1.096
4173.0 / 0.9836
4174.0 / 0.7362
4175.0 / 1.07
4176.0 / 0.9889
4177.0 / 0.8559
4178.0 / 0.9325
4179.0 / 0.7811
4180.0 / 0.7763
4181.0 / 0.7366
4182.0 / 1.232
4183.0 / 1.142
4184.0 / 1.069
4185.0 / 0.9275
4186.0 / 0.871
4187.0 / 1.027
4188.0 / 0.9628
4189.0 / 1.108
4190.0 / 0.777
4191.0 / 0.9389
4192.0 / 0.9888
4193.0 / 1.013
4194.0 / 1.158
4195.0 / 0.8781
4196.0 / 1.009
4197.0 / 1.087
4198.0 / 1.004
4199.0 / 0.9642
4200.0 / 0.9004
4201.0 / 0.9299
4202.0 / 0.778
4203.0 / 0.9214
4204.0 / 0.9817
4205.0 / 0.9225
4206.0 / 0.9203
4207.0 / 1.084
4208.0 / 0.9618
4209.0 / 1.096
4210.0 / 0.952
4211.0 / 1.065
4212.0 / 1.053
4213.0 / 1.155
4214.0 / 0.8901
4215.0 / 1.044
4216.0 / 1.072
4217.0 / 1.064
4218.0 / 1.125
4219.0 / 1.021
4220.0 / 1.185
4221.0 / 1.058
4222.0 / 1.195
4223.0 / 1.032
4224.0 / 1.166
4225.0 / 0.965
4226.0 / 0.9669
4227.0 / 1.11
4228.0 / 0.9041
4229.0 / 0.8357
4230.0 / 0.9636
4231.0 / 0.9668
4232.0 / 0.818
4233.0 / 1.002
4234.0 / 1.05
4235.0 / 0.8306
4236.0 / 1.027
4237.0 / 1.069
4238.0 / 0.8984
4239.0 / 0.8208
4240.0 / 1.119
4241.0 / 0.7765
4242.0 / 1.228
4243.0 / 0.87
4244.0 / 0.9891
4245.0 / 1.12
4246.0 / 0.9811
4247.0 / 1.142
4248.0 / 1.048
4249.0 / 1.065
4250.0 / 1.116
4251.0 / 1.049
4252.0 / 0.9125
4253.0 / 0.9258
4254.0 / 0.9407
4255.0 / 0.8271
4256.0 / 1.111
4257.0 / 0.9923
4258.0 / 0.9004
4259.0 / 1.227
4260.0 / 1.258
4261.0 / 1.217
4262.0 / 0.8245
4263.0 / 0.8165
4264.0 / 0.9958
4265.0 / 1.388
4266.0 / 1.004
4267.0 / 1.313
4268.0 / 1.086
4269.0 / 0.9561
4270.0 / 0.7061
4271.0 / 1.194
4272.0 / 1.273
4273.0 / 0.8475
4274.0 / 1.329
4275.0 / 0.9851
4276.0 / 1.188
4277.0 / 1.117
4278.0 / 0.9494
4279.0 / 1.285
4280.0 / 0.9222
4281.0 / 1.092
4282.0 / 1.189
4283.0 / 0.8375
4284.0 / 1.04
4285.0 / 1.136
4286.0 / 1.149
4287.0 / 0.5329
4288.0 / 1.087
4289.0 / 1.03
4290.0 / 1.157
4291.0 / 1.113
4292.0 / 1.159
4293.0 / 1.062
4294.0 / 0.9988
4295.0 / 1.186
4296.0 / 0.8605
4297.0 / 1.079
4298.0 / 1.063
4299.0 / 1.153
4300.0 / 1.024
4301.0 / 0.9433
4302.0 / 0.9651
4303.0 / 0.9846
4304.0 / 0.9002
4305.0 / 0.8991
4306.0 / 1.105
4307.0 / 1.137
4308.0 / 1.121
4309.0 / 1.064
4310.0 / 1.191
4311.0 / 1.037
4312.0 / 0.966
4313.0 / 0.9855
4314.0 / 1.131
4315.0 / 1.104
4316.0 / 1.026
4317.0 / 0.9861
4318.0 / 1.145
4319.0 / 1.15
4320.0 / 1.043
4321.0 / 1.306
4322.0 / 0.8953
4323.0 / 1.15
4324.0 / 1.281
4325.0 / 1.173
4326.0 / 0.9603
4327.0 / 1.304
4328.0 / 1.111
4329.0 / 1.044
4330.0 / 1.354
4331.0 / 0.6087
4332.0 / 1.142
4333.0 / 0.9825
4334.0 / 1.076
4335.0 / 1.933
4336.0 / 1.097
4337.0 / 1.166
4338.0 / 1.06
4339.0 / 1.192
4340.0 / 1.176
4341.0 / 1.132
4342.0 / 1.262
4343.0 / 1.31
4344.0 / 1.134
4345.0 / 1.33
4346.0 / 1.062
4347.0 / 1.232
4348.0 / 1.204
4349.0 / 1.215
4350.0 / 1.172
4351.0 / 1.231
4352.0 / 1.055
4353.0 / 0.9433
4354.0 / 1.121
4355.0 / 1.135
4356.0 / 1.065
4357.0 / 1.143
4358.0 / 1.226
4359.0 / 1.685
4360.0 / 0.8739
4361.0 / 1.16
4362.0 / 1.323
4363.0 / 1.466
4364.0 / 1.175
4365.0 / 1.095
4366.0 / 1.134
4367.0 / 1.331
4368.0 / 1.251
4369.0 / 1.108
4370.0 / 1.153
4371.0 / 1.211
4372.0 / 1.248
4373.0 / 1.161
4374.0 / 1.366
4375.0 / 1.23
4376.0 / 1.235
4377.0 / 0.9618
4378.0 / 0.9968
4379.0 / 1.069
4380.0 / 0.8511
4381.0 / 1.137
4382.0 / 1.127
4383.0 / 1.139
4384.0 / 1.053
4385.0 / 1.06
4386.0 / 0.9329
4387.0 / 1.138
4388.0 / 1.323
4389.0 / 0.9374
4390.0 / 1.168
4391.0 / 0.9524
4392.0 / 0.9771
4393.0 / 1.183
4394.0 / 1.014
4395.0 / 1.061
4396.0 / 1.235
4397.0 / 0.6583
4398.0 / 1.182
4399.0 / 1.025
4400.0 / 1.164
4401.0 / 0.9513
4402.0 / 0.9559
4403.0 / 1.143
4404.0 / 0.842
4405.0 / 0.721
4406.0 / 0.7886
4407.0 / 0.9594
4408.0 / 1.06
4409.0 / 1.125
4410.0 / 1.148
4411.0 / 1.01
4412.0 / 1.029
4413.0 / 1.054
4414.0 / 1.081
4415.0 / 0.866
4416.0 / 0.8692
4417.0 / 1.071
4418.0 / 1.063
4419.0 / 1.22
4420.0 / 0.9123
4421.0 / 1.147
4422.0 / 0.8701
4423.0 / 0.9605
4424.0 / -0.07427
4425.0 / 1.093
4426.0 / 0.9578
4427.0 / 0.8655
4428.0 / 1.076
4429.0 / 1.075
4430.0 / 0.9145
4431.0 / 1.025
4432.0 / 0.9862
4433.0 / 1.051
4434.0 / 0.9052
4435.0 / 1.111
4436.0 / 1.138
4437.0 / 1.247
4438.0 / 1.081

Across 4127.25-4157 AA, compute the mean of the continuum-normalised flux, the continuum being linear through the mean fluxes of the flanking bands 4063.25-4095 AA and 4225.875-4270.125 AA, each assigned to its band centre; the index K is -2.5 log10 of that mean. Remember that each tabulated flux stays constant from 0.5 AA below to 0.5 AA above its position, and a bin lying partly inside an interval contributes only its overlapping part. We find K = 0.04 mag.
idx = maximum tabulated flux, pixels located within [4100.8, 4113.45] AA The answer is 1.087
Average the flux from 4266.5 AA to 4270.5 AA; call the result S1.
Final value 1.02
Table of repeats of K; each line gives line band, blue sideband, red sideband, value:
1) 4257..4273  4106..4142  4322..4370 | 0.04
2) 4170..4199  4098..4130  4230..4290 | 0.04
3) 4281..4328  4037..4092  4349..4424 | 0.03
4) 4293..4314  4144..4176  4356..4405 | 0.06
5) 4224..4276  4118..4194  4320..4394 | 0.06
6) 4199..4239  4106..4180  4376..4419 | 0.02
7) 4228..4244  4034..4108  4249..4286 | 0.12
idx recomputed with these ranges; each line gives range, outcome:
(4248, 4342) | 1.933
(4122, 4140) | 1.165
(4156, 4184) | 1.28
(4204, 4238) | 1.195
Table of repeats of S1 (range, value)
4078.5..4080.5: 1.1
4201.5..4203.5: 0.85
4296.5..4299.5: 1.1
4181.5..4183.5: 1.19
